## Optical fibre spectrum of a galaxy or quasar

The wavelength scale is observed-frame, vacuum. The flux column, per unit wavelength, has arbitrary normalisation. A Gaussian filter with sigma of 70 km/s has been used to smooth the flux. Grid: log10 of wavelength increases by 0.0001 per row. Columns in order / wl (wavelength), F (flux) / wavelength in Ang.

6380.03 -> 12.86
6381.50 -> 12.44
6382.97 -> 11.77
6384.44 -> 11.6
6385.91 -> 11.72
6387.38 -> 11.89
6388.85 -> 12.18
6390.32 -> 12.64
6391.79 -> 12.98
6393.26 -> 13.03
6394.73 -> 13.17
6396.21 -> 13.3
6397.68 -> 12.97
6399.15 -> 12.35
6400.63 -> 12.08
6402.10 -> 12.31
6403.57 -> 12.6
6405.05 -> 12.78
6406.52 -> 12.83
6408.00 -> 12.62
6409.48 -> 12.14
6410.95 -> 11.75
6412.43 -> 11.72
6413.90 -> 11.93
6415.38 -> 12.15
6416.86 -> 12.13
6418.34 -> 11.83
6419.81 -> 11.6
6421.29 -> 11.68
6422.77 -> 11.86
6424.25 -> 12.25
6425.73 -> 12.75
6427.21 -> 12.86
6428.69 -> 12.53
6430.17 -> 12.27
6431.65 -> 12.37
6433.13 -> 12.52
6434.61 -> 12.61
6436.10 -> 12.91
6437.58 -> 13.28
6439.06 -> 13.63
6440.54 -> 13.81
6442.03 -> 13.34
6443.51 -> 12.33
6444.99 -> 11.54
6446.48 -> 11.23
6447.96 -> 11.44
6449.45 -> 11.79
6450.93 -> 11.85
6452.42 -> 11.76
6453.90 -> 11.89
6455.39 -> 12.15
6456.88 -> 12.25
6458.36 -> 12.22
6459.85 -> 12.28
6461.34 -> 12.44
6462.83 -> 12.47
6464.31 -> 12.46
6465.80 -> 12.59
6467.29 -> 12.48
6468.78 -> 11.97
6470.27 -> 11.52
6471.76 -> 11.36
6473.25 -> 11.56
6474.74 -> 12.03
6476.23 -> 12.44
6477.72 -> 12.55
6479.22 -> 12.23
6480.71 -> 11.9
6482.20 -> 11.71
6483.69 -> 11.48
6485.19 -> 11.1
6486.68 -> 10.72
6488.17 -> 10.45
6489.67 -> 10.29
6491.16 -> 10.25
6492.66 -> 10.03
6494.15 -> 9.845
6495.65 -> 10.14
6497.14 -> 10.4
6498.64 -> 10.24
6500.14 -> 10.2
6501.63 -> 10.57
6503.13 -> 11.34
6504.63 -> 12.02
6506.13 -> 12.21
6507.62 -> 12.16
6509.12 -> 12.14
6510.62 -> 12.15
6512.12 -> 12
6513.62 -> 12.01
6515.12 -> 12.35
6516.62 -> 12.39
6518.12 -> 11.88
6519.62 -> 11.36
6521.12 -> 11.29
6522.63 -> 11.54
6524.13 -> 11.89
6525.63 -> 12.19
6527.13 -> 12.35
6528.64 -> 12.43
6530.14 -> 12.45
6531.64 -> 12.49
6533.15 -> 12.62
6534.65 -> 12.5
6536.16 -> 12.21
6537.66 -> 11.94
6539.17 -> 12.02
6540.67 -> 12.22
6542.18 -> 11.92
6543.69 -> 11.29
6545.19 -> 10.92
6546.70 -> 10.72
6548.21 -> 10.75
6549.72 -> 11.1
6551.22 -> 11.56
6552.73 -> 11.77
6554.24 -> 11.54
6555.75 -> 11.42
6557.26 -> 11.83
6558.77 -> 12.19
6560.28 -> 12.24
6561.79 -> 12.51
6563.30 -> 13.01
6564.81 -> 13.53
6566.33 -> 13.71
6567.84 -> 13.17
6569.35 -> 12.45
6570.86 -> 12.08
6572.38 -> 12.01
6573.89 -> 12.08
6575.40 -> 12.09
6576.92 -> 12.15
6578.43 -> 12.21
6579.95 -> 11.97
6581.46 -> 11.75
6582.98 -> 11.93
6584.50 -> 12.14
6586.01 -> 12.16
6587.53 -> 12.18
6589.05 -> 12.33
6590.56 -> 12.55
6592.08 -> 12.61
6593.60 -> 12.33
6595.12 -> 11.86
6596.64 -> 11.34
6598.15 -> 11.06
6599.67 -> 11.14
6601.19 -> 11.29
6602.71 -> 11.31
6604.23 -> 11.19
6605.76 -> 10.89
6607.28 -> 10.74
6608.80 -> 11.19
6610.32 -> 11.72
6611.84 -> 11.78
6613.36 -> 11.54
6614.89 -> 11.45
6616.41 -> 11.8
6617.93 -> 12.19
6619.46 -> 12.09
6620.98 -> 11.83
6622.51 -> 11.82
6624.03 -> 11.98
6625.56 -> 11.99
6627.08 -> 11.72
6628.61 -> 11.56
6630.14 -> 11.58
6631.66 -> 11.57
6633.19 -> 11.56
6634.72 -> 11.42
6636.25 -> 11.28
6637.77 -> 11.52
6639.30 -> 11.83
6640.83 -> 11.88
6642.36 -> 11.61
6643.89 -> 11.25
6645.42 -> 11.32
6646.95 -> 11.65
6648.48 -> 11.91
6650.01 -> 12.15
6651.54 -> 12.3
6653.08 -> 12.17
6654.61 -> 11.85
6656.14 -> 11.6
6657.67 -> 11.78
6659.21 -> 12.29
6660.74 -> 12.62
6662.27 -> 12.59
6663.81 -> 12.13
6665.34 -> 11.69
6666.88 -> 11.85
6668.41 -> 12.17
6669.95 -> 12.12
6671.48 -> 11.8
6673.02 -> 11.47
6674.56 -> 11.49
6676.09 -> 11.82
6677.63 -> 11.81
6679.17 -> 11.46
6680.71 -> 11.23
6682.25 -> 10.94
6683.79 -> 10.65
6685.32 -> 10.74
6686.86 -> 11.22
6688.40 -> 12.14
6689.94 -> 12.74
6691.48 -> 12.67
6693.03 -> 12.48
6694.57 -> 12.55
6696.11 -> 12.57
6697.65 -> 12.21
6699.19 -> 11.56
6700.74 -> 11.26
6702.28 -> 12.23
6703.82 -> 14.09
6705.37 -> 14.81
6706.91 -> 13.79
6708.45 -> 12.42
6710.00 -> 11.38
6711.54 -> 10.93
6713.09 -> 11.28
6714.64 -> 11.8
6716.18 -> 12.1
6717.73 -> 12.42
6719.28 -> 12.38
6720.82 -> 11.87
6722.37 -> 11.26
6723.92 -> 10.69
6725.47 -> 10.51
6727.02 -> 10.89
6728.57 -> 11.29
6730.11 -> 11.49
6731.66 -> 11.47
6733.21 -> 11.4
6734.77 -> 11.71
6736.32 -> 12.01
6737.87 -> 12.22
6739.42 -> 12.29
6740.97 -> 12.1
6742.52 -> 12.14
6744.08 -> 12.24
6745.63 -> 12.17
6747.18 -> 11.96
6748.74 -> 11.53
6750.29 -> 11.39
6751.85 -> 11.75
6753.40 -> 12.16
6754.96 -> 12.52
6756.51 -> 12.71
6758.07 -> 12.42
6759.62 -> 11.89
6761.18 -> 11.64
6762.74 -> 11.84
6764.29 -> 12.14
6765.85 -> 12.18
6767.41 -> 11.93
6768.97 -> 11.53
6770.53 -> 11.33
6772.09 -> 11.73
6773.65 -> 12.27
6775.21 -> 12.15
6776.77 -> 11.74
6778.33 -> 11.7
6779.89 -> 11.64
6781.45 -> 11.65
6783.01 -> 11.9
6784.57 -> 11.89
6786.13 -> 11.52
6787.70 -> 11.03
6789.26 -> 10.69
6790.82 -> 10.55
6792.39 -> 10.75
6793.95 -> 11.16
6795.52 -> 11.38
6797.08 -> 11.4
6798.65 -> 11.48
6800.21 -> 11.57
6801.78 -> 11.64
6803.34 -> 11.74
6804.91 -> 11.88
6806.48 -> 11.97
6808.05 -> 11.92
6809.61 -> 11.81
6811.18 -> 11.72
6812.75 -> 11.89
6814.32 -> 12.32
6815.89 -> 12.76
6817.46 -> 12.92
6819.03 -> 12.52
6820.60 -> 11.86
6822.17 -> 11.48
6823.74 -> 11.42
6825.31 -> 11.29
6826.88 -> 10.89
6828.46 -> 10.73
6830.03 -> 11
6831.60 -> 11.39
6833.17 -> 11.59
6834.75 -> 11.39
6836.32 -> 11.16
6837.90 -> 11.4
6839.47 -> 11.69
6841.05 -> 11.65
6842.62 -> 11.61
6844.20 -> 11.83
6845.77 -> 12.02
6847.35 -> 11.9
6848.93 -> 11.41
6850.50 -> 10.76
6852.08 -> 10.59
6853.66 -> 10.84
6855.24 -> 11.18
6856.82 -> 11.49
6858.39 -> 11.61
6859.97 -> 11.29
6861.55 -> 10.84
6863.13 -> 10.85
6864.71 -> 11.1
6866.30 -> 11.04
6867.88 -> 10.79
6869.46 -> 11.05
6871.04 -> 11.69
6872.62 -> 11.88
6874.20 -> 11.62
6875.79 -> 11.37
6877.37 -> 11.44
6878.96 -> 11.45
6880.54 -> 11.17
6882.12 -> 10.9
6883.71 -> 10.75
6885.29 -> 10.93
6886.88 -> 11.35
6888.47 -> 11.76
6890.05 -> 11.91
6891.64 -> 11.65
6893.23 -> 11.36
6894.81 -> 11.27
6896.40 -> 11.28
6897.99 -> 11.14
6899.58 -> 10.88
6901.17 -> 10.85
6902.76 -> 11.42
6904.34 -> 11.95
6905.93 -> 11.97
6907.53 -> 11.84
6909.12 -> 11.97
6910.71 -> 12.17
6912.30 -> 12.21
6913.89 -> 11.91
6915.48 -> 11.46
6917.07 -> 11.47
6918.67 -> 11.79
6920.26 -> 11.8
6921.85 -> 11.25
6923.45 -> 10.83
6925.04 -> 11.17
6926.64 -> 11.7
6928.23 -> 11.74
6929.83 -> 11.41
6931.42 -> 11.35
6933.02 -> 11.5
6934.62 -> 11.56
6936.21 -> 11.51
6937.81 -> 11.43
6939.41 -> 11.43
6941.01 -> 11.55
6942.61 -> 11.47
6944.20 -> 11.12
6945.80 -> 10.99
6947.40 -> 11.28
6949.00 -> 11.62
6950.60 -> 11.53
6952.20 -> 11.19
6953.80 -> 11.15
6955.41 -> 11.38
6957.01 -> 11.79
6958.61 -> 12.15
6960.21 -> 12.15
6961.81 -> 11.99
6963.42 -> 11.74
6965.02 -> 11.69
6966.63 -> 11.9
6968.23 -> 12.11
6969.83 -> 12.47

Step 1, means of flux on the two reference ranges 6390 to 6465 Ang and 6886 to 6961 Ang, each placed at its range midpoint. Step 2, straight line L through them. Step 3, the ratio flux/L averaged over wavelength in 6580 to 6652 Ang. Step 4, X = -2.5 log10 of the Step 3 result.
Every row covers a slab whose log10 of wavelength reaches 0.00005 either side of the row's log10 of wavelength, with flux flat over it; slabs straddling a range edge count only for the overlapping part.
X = 0.03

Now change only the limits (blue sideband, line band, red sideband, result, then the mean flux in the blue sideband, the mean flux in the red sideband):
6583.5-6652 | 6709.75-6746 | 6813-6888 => -0.01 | 11.7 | 11.4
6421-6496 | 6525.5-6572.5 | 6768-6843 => -0.02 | 12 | 11.6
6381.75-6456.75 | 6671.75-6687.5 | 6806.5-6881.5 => 0.05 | 12.3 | 11.5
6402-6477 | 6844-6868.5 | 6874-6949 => 0.03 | 12.3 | 11.5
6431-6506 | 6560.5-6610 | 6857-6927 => -0.03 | 11.8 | 11.4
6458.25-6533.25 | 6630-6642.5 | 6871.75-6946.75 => 0.00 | 11.7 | 11.5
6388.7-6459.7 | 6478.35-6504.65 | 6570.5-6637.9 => 0.13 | 12.4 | 11.8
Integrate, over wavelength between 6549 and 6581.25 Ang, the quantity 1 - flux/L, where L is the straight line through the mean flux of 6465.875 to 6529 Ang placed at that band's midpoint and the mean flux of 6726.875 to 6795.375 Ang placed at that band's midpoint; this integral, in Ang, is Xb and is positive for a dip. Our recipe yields -1.8 Ang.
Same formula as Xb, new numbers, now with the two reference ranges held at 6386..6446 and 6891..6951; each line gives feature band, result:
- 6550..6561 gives 0.40 Ang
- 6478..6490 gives 1.00 Ang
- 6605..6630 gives 0.91 Ang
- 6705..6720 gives -0.46 Ang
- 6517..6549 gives 1.01 Ang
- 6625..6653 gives 0.84 Ang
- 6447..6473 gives 0.74 Ang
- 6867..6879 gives 0.19 Ang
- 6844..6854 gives 0.26 Ang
